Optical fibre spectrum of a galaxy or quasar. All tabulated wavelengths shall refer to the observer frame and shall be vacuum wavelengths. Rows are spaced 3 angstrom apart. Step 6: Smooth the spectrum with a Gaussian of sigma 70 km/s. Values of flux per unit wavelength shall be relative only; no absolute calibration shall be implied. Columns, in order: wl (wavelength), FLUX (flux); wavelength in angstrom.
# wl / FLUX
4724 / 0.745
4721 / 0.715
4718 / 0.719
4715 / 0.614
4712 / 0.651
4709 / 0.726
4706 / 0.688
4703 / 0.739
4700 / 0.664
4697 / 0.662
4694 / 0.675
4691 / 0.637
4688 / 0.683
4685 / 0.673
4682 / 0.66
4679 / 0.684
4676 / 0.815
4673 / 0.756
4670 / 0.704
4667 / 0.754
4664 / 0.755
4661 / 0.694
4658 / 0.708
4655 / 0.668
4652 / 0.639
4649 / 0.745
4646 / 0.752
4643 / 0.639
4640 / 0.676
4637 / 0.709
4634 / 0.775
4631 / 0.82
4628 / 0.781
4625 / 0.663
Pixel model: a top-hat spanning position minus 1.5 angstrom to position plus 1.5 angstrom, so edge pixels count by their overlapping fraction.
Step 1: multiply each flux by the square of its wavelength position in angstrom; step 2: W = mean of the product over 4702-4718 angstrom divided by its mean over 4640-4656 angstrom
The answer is 1.02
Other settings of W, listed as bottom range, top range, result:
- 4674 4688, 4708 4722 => 0.98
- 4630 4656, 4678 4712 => 0.98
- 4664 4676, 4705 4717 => 0.91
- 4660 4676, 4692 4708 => 0.94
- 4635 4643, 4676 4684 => 1.03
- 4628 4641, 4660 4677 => 1.01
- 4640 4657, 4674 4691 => 1.03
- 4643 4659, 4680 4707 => 0.99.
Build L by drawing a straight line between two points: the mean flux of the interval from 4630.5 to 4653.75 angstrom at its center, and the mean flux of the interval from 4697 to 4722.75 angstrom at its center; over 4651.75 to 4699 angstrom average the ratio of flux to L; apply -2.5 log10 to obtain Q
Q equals 0.00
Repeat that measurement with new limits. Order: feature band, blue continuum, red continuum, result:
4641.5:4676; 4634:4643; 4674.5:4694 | -0.032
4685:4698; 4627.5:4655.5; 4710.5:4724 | 0.048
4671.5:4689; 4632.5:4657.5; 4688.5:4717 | -0.044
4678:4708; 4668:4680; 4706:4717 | 0.044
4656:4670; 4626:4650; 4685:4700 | -0.031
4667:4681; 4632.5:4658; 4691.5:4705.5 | -0.073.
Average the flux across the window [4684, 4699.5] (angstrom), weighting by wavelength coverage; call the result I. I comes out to 0.666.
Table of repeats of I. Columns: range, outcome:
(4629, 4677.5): 0.726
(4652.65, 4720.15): 0.696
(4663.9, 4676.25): 0.751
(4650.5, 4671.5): 0.703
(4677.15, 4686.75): 0.678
